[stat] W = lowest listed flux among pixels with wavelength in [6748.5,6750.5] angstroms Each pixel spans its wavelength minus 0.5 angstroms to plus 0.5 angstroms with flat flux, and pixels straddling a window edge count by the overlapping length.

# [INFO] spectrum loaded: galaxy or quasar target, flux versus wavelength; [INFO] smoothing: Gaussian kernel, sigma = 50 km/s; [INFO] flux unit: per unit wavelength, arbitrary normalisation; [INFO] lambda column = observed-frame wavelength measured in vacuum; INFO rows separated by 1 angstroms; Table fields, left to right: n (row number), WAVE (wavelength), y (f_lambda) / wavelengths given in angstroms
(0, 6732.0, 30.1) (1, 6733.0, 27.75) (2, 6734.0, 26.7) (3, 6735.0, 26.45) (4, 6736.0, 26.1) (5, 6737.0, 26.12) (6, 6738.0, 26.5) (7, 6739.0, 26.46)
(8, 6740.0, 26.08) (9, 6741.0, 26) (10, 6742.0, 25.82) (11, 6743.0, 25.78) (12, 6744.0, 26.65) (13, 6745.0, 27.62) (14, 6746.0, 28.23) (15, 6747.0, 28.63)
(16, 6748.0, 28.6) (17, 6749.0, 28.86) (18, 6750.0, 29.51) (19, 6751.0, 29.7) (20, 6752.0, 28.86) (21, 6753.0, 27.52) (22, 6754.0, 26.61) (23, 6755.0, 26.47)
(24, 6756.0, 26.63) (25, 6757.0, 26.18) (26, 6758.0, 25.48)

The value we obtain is 28.86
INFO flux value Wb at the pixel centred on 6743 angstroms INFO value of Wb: 25.78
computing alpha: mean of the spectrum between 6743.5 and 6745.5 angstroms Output 27.1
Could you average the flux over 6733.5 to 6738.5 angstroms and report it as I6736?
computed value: 26.4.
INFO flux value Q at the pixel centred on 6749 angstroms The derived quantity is 28.86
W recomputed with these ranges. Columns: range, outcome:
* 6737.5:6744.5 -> 25.78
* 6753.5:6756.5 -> 26.47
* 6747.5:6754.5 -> 26.61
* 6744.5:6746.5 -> 27.62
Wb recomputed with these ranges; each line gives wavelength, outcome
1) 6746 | 28.23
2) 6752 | 28.86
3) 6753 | 27.52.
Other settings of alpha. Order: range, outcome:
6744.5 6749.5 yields 28.4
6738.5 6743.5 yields 26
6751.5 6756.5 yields 27.2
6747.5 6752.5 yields 29.1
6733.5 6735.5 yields 26.6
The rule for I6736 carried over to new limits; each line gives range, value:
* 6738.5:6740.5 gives 26.3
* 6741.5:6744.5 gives 26.1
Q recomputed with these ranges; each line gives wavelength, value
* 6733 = 27.75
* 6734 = 26.7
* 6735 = 26.45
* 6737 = 26.12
